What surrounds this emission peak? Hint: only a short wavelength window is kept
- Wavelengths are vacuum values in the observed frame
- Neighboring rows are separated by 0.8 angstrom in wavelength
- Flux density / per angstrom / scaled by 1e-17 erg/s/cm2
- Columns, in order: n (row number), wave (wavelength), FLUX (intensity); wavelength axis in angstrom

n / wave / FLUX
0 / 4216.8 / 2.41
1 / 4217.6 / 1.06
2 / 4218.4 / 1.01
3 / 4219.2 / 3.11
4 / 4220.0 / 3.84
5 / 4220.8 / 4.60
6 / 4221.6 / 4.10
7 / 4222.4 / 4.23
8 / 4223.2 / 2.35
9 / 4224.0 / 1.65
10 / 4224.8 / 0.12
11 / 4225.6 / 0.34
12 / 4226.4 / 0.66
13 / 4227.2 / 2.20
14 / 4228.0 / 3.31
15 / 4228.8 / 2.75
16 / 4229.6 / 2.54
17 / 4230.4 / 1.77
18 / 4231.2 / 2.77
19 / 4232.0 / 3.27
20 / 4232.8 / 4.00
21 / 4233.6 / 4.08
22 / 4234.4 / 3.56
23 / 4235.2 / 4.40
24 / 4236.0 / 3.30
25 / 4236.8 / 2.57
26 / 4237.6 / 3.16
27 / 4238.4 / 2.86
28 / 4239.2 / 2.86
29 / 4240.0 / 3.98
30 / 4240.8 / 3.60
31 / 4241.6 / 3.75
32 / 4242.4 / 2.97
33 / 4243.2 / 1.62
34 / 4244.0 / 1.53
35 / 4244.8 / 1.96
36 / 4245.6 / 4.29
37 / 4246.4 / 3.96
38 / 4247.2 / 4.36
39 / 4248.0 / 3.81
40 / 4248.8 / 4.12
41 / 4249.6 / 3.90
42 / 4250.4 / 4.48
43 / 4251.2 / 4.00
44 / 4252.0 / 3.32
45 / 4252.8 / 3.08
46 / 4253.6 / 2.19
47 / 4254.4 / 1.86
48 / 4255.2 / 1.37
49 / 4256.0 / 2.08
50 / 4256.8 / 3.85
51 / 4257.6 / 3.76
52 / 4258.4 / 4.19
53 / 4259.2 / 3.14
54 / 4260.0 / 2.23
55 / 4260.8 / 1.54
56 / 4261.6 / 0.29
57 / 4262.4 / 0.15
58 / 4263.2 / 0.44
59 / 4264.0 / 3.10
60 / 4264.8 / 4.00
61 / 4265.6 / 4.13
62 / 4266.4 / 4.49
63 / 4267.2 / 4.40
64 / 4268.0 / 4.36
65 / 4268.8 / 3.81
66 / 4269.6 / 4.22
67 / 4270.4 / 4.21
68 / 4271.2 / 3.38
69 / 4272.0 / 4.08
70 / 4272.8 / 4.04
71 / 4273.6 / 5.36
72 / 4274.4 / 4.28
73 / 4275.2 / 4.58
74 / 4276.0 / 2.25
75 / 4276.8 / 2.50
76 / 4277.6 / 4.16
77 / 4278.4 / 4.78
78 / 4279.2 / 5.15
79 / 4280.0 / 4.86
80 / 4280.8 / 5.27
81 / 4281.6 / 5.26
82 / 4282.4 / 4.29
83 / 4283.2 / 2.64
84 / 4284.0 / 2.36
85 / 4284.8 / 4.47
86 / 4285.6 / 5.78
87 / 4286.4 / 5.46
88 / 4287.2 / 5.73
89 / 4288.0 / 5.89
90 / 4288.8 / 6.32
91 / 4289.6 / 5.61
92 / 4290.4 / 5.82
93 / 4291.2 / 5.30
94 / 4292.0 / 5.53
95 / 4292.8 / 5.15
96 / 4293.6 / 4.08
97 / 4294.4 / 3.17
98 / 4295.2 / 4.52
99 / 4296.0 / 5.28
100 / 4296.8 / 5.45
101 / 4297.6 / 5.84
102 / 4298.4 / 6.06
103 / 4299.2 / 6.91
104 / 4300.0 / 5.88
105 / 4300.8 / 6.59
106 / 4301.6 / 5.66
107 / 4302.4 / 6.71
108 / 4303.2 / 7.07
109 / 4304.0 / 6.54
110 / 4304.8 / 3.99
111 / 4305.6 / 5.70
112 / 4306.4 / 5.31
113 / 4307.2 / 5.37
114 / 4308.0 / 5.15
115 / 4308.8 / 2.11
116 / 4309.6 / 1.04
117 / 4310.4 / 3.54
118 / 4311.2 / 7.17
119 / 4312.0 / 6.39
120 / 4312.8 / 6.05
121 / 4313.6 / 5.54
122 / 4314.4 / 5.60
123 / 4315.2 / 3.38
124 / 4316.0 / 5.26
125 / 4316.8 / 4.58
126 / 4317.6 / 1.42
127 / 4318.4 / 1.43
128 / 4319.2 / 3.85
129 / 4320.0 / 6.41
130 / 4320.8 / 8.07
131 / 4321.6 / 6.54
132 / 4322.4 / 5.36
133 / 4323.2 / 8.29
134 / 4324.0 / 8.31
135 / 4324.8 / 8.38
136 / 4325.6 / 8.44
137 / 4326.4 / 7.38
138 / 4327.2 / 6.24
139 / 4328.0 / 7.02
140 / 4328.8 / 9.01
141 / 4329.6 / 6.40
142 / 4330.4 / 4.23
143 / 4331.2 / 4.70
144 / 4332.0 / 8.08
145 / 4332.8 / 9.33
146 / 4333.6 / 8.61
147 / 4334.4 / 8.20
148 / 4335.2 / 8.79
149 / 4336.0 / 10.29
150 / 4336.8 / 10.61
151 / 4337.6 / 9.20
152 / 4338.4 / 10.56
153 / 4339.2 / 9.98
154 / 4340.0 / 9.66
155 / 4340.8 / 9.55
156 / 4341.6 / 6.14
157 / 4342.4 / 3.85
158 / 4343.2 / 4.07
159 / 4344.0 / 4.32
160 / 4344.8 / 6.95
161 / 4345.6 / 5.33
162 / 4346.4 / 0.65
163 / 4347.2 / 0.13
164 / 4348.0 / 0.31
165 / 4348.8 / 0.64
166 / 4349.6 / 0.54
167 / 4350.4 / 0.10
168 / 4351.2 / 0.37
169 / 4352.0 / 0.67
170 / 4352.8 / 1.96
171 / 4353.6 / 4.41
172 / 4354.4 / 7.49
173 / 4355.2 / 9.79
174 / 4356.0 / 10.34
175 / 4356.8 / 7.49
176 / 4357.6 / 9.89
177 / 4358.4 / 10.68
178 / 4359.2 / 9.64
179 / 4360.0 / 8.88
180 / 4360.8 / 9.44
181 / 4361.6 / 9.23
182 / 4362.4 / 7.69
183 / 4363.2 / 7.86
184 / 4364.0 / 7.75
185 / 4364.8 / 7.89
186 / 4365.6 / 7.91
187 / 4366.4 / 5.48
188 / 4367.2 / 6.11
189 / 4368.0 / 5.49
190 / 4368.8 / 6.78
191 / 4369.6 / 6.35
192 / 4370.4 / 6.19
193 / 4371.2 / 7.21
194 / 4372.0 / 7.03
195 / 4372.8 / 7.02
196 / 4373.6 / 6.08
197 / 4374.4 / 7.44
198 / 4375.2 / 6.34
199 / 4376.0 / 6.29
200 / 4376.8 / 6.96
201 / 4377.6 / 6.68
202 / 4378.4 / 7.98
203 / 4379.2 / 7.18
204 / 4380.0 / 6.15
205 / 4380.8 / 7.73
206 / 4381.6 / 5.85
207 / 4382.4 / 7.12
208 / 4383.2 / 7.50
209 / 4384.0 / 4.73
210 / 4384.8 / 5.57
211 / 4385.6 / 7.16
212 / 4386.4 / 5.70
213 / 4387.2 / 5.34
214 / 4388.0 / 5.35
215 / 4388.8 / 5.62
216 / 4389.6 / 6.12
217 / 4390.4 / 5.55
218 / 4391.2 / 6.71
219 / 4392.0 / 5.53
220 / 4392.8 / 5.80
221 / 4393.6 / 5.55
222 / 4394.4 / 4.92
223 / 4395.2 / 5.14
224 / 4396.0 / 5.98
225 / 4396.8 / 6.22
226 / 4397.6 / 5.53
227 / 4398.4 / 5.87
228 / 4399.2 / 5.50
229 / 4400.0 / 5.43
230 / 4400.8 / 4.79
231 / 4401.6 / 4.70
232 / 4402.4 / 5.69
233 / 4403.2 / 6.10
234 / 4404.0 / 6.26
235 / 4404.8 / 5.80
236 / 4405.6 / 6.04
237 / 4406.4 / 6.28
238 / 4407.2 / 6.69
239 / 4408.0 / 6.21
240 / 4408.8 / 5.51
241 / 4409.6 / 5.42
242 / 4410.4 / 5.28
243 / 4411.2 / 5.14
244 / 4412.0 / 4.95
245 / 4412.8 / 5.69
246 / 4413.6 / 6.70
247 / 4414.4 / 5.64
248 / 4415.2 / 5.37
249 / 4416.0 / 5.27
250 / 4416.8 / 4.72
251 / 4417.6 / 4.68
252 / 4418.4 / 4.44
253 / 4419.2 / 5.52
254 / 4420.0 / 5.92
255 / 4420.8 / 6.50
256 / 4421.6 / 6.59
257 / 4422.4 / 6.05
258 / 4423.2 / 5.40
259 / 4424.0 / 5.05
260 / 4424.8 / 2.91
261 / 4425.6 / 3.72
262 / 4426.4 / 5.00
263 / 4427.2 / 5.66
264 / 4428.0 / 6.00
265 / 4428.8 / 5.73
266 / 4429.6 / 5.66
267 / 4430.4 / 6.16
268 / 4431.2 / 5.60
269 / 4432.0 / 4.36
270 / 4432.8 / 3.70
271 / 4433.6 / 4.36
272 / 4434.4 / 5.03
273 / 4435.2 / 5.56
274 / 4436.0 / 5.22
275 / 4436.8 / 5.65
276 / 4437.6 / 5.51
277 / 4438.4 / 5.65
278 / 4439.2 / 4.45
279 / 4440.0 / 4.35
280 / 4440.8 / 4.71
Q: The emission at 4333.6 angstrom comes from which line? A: Lyman alpha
